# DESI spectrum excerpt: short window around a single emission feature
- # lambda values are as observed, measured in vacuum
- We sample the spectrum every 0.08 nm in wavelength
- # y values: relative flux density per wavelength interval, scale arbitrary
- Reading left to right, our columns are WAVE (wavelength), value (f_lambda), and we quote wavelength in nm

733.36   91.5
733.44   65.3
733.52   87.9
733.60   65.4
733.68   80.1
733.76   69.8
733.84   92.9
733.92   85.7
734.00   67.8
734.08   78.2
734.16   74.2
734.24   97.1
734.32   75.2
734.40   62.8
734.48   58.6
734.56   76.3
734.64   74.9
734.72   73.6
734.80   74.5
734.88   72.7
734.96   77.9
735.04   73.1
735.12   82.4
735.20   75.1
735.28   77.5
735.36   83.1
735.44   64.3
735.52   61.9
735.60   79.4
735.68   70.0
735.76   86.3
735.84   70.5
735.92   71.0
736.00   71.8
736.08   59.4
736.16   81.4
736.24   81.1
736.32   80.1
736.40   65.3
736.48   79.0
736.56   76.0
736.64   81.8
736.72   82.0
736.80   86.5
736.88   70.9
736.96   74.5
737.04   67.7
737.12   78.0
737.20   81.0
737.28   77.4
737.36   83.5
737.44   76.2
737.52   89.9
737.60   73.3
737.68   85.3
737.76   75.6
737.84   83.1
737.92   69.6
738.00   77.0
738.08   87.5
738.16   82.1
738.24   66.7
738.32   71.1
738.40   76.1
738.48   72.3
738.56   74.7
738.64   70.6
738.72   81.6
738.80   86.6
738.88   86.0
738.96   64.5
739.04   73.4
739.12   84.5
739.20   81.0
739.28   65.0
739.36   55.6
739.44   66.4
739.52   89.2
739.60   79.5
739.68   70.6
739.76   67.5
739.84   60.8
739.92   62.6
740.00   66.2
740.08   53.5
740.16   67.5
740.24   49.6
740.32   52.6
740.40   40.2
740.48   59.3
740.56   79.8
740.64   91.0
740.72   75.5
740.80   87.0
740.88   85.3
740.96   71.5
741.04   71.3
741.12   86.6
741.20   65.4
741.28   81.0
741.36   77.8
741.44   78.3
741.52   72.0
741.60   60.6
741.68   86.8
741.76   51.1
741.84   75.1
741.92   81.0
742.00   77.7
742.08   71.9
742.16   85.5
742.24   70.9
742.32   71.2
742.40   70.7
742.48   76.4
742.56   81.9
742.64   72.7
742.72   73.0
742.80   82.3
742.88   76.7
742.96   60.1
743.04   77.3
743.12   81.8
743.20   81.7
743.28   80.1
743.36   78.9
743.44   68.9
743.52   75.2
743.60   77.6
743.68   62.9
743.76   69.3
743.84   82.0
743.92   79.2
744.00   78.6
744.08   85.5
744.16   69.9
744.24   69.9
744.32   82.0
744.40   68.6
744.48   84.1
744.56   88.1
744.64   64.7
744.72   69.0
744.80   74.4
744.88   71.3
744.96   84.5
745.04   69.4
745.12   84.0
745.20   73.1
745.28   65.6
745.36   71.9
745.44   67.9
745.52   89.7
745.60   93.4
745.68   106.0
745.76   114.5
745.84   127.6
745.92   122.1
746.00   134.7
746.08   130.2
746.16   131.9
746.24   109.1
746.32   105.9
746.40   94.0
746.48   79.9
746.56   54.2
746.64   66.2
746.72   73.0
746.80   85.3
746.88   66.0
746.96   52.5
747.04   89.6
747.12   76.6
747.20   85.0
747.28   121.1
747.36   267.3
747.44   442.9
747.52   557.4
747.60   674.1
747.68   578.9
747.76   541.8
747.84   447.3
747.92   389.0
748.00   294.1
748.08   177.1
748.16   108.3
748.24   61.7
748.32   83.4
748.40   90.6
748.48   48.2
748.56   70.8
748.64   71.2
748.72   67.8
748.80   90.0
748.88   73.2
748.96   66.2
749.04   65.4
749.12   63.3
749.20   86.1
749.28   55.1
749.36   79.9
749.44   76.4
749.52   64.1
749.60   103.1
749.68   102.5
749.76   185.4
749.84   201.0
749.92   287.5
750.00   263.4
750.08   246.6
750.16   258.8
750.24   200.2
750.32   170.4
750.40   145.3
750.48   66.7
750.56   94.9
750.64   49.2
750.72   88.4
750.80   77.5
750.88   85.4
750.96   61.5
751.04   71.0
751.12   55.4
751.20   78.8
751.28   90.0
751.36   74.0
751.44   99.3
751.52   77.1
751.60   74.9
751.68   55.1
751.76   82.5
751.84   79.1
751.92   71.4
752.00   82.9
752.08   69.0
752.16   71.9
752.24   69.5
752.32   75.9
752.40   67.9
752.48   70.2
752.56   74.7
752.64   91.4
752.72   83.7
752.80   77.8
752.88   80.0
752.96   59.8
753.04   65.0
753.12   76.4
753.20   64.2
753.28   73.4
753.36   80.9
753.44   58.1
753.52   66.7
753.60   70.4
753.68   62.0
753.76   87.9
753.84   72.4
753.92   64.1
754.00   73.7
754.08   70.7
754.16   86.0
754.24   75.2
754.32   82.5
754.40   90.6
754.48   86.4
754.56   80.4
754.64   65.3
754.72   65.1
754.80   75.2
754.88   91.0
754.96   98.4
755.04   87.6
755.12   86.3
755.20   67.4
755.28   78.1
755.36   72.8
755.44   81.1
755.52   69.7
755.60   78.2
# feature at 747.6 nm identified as H-alpha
